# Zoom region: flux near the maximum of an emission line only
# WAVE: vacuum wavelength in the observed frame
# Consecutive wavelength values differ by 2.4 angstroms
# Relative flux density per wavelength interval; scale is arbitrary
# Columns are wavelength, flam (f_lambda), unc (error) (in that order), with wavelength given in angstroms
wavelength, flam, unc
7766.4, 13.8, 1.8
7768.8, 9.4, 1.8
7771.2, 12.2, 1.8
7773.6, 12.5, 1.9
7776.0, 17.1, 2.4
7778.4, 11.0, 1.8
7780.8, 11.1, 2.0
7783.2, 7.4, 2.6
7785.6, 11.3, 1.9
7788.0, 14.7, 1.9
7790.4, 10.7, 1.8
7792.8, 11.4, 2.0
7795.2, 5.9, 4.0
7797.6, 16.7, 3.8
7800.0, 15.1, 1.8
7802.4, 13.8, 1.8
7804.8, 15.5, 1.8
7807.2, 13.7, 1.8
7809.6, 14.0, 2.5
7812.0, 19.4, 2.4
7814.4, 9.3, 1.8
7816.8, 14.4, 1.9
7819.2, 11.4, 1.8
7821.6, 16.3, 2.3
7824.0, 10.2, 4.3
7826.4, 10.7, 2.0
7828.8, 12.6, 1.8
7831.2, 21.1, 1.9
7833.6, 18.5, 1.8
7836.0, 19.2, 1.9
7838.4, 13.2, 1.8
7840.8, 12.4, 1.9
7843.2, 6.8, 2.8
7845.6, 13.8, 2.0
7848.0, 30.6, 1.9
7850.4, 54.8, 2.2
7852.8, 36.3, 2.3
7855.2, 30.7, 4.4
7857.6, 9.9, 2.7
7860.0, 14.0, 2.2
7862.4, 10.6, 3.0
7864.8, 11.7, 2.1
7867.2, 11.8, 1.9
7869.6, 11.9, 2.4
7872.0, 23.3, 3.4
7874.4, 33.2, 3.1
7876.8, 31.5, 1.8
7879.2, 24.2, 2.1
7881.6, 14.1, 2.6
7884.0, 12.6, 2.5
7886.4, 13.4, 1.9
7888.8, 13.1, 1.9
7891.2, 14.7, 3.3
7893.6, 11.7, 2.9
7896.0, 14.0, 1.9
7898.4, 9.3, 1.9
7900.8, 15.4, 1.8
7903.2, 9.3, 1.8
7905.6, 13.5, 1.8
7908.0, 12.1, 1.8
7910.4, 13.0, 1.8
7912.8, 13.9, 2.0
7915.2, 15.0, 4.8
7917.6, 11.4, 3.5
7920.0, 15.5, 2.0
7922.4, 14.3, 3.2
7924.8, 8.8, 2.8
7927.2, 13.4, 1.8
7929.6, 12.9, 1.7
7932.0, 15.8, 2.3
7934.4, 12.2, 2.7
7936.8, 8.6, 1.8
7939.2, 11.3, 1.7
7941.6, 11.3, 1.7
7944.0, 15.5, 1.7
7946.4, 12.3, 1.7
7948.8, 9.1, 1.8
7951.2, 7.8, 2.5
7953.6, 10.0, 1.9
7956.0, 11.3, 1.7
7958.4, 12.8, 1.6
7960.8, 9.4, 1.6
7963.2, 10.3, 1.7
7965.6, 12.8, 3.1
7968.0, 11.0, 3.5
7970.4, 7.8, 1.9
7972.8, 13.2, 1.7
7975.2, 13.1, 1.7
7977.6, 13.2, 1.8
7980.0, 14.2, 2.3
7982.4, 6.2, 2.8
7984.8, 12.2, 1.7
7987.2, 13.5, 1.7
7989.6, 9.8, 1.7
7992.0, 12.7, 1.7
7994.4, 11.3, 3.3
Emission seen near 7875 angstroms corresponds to [N II] 6583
